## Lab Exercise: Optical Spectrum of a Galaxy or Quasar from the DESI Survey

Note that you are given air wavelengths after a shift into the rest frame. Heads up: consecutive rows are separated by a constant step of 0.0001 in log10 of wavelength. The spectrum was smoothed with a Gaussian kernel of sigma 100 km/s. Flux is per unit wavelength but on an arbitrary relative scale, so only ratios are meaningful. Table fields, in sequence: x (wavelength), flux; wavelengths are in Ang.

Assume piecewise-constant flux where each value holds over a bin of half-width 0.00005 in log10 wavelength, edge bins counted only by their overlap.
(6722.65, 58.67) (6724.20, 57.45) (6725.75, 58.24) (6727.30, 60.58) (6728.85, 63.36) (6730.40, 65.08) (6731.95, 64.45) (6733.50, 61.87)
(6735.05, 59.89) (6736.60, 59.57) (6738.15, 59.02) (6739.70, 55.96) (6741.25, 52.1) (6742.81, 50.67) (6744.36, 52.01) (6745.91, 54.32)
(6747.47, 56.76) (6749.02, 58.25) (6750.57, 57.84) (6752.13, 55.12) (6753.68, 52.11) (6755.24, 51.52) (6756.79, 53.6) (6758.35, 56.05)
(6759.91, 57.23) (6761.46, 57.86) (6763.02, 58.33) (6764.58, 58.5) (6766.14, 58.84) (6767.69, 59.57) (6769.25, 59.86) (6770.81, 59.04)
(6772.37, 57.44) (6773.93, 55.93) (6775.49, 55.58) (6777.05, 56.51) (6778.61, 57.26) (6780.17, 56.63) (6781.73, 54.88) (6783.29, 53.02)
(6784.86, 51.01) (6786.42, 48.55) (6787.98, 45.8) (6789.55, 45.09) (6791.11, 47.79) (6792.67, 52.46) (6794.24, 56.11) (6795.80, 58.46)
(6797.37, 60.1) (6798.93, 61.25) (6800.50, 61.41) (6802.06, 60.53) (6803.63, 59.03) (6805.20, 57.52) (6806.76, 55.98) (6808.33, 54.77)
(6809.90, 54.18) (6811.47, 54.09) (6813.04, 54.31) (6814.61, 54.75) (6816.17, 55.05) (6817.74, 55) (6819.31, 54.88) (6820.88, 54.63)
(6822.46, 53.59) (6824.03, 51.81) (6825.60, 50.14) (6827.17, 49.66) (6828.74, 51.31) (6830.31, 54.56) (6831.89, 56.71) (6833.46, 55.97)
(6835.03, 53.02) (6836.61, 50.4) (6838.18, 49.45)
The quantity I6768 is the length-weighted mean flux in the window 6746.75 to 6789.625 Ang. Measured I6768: 55.5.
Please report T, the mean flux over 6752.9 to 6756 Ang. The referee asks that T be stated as 51.8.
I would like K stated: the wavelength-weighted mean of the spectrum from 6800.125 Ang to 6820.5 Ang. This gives 56.2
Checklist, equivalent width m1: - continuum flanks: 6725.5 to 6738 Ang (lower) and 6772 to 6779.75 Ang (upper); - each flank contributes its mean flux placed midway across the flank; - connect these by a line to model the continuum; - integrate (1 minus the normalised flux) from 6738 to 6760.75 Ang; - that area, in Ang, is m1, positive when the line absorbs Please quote 1.9 Ang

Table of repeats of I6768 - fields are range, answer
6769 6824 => 55.1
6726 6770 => 57.5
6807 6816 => 54.6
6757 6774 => 58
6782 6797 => 51.3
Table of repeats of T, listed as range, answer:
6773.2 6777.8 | 56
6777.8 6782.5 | 56.3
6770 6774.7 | 57.5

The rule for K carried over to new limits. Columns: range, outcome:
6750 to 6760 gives 54.5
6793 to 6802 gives 59.2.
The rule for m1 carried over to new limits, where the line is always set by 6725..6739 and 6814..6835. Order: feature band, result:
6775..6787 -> 0.6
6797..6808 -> -0.7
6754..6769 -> 0.5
